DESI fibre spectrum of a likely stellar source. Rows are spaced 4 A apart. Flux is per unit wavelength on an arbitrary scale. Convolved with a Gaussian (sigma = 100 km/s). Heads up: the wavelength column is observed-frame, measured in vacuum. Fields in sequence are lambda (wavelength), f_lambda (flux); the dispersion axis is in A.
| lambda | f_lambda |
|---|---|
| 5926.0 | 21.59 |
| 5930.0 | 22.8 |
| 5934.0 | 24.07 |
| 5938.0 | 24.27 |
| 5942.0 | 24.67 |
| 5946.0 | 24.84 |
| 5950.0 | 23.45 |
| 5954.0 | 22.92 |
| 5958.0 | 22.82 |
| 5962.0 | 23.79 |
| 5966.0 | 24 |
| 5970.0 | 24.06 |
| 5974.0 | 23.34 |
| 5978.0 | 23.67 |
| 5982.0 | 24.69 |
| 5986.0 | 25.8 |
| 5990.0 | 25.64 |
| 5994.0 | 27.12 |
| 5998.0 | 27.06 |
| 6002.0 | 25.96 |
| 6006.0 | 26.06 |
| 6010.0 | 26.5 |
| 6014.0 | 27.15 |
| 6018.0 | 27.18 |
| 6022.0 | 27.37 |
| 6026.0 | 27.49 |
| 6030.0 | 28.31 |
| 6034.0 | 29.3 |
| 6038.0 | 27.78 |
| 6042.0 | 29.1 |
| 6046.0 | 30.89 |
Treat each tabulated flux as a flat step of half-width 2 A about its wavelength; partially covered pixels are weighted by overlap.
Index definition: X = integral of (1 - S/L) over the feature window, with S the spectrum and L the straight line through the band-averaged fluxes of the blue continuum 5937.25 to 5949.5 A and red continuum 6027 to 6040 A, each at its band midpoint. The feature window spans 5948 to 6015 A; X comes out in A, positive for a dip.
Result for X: 3.19 A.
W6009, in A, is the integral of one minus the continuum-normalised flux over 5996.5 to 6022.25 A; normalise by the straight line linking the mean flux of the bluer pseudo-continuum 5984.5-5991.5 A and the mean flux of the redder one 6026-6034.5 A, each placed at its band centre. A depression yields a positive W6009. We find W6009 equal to 0.4 A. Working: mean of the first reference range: 25.7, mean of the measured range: 26.7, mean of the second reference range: 28.4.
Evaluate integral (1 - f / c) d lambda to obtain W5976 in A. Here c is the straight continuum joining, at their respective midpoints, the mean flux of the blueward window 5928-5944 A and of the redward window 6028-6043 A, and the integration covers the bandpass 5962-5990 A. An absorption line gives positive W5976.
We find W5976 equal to 1.62 A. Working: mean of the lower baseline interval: 24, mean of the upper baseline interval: 28.6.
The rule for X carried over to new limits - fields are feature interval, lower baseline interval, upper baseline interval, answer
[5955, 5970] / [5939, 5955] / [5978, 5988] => 0.5 A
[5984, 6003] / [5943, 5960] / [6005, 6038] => -0.3 A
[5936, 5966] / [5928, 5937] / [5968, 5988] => 0.0 A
